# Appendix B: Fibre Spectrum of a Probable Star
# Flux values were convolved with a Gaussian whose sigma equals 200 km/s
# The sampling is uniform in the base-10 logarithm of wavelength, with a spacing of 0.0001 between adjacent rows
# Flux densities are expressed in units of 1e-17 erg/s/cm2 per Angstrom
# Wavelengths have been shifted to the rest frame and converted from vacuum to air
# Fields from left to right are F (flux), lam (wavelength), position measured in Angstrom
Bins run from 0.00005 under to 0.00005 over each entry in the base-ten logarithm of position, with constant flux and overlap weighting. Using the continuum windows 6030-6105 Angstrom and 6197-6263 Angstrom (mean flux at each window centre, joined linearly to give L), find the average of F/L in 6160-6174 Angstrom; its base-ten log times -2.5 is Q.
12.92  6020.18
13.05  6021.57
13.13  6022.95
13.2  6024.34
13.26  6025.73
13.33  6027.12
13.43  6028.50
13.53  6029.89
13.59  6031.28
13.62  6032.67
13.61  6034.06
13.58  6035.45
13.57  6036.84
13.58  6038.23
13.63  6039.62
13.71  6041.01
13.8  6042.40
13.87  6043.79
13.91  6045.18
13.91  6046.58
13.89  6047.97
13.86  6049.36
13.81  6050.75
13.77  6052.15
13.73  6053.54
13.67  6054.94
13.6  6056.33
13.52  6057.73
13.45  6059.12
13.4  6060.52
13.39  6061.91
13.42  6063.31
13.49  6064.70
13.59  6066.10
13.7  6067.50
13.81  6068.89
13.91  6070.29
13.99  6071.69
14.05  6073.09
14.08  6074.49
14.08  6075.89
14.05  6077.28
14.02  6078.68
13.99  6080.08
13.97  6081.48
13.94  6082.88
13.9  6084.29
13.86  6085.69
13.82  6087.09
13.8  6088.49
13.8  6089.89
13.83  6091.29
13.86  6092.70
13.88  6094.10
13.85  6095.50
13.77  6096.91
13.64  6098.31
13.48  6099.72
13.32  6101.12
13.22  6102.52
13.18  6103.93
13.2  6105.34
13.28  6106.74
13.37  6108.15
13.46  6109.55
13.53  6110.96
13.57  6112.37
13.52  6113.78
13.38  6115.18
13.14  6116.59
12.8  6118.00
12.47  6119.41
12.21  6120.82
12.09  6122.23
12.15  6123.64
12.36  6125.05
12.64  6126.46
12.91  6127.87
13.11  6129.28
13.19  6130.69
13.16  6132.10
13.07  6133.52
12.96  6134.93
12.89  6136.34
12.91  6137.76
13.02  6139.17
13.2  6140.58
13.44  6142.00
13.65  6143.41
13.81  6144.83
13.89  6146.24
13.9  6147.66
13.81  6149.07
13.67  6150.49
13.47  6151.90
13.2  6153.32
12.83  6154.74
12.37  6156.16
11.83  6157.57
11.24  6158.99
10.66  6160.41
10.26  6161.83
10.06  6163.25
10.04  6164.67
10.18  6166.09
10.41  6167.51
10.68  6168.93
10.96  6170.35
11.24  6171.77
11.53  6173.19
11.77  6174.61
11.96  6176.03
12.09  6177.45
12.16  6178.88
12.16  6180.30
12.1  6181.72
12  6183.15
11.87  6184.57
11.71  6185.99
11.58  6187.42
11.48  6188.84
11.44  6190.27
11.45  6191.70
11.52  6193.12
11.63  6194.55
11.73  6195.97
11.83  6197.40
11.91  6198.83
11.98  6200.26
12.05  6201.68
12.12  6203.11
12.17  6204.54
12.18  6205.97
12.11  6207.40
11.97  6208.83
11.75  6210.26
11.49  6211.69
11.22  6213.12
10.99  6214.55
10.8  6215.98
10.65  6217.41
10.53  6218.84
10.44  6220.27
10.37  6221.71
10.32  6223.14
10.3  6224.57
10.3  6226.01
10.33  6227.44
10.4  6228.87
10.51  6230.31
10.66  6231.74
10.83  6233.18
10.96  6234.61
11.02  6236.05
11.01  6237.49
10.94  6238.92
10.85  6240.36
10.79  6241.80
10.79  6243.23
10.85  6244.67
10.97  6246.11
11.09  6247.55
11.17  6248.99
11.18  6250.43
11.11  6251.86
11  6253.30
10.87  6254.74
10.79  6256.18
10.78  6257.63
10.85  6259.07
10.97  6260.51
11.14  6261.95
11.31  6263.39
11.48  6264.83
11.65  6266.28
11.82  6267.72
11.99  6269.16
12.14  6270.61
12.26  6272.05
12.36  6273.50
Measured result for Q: 0.14 mag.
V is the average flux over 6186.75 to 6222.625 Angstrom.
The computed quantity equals 11.5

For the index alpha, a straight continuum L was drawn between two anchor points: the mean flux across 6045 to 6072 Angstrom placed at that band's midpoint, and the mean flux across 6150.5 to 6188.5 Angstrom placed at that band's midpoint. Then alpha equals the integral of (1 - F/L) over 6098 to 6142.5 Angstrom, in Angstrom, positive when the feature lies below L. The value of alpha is -1.9 Angstrom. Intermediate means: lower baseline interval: 13.7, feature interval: 13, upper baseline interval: 11.6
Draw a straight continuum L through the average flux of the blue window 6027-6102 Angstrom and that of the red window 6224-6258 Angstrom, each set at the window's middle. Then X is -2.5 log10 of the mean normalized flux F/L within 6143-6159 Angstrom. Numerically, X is -0.08 mag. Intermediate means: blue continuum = 13.7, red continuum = 10.8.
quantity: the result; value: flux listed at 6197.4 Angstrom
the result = 11.83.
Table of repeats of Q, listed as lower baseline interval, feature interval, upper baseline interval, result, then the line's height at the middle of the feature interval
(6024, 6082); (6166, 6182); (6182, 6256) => 0.037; 11.9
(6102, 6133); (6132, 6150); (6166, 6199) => -0.075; 12.5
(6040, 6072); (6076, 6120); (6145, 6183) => -0.048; 13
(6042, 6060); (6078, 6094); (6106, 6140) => -0.041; 13.4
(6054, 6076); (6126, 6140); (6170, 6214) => -0.028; 12.7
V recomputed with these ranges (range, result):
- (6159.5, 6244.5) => 11.2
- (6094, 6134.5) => 13.1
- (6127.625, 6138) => 13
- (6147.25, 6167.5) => 11.9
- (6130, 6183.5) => 12.3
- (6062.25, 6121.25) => 13.6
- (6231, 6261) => 10.9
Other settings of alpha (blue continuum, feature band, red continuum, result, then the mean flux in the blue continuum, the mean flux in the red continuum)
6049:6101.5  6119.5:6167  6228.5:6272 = 0.7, 13.8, 11.1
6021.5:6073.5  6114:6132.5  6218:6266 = -0.3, 13.6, 10.8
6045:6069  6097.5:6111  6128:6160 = 0.0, 13.7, 13.1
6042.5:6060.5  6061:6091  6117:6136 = -1.0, 13.7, 12.7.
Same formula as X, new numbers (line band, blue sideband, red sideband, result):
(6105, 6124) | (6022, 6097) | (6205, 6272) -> -0.01 mag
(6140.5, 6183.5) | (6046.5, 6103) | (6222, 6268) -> 0.02 mag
